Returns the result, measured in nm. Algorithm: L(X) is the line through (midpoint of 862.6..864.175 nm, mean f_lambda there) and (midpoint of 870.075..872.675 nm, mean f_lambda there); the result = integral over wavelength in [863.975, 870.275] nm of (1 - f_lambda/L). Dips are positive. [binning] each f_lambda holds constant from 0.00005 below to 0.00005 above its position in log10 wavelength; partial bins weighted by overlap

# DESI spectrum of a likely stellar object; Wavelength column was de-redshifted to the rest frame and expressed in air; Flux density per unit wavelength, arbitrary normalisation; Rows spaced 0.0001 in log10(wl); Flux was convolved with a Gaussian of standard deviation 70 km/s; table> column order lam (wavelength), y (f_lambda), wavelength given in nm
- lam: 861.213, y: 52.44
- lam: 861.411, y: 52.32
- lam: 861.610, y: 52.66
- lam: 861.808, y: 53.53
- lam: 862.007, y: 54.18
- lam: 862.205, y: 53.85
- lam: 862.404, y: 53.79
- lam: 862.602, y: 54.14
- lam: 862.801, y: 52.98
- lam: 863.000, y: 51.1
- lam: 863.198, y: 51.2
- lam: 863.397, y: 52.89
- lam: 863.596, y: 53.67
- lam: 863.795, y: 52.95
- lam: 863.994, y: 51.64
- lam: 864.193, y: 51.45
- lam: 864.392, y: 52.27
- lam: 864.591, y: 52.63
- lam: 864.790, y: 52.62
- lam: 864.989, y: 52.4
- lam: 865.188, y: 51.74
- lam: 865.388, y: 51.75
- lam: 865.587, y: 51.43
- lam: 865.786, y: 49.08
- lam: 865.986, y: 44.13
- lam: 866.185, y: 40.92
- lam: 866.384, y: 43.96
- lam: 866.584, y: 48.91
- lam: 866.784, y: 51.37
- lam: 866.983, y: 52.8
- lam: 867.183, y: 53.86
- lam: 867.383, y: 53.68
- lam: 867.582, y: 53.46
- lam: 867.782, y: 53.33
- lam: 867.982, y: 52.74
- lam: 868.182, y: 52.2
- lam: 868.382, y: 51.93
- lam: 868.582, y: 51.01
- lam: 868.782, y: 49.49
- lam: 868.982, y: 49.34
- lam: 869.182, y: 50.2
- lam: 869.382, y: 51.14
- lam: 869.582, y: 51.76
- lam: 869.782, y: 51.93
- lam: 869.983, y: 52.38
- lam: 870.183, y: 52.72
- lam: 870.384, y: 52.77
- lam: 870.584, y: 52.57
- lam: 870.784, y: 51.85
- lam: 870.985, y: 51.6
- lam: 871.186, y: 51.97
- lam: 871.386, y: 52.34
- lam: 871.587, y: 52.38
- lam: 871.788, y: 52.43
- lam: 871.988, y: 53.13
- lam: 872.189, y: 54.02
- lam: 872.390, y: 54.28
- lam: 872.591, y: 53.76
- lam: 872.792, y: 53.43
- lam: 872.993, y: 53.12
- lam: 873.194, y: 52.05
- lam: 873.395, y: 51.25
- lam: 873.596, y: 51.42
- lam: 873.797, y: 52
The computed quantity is 0.195 nm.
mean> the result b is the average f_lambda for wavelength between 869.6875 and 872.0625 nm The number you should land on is 52.3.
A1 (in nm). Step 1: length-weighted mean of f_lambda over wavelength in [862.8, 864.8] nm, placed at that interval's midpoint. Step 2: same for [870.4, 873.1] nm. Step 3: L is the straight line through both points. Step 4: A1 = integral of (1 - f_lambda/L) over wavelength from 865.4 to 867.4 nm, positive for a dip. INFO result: 0.134 nm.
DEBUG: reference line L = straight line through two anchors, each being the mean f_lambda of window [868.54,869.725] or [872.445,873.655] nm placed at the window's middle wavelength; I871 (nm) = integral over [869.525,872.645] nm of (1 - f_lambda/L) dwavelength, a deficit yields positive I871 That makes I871 -0.063 nm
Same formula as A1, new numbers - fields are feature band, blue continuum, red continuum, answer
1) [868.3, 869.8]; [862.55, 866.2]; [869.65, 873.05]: 0.04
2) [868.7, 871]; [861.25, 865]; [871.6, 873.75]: 0.06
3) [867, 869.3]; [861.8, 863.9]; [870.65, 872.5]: 0.04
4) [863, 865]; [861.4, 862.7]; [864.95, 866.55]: -0.07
